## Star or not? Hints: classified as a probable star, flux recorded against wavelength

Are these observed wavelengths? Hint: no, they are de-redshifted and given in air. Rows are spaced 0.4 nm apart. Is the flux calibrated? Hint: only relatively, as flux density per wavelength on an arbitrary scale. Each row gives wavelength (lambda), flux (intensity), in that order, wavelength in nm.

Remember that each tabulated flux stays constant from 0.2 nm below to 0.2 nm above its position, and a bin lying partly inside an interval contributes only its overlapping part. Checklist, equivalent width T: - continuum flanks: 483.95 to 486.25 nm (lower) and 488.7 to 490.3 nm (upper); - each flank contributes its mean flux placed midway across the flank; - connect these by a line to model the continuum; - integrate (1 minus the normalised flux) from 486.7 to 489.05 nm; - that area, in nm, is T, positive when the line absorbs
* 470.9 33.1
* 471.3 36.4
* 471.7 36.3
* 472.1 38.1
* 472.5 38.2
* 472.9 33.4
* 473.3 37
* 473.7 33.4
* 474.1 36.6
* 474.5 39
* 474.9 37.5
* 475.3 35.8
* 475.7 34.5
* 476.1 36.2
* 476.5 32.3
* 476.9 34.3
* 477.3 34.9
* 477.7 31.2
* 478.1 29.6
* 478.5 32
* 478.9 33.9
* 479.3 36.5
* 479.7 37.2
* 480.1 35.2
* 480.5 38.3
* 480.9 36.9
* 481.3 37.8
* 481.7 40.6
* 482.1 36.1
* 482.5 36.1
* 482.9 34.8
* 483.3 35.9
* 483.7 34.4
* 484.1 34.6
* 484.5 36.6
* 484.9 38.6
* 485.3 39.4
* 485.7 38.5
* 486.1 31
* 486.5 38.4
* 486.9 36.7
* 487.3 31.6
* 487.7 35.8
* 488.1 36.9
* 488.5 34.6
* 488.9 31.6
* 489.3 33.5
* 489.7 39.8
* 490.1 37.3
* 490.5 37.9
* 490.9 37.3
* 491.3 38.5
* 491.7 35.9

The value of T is 0.09 nm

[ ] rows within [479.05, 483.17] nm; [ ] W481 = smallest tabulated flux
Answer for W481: 34.8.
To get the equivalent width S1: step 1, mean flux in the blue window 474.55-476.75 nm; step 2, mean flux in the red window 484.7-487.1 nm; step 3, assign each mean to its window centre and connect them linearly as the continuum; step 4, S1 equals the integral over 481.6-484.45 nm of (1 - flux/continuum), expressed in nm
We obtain 0.055 nm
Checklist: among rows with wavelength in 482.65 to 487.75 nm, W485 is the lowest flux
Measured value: 31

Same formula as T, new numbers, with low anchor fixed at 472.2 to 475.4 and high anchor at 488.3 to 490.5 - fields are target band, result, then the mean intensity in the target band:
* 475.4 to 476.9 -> 0.078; 34.4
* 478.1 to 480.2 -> 0.099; 34.4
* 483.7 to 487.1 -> -0.074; 36.6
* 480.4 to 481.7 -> -0.073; 38.1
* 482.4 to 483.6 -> 0.016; 35.5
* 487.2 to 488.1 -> 0.026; 34.6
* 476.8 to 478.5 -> 0.183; 32.3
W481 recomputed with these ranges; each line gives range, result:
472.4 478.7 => 29.6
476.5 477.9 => 31.2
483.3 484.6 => 34.4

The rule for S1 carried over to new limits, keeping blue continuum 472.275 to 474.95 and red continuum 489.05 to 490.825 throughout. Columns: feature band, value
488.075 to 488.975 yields 0.07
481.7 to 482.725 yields -0.01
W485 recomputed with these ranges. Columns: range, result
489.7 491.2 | 37.3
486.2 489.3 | 31.6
